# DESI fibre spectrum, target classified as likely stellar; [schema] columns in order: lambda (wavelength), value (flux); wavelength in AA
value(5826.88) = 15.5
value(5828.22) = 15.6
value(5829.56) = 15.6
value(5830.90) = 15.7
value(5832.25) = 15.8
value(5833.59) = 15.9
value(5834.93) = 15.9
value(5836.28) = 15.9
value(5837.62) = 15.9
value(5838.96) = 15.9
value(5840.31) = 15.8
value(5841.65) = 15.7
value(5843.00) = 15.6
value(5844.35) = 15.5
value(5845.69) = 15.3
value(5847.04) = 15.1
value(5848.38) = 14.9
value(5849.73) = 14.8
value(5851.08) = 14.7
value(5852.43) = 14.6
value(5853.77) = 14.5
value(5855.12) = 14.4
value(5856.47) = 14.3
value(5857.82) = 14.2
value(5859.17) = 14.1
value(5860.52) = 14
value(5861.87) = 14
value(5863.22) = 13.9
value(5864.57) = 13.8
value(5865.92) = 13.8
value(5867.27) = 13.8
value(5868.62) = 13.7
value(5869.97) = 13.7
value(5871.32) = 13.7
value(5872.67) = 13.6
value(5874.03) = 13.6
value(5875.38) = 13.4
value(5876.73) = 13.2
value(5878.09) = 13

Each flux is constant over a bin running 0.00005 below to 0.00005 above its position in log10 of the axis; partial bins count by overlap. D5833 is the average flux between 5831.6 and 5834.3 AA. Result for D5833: 15.9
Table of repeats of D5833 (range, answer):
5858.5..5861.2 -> 14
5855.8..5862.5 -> 14.1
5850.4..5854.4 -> 14.6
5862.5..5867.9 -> 13.8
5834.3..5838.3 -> 15.9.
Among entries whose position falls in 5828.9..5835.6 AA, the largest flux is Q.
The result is 15.9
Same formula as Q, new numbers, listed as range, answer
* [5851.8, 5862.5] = 14.6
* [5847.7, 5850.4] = 14.9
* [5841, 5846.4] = 15.7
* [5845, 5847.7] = 15.3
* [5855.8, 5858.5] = 14.3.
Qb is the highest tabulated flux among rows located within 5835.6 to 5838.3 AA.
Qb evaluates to 15.9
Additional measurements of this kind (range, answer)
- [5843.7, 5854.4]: 15.5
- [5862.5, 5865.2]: 13.9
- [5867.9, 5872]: 13.7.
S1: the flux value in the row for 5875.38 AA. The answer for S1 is 13.4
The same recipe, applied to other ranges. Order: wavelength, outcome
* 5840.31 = 15.8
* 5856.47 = 14.3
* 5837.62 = 15.9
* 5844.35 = 15.5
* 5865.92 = 13.8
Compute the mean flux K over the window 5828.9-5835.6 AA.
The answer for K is 15.8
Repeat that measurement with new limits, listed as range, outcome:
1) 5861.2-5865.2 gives 13.9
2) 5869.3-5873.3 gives 13.7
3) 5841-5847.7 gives 15.4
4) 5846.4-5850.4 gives 14.9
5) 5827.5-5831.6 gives 15.6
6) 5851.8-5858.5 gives 14.4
